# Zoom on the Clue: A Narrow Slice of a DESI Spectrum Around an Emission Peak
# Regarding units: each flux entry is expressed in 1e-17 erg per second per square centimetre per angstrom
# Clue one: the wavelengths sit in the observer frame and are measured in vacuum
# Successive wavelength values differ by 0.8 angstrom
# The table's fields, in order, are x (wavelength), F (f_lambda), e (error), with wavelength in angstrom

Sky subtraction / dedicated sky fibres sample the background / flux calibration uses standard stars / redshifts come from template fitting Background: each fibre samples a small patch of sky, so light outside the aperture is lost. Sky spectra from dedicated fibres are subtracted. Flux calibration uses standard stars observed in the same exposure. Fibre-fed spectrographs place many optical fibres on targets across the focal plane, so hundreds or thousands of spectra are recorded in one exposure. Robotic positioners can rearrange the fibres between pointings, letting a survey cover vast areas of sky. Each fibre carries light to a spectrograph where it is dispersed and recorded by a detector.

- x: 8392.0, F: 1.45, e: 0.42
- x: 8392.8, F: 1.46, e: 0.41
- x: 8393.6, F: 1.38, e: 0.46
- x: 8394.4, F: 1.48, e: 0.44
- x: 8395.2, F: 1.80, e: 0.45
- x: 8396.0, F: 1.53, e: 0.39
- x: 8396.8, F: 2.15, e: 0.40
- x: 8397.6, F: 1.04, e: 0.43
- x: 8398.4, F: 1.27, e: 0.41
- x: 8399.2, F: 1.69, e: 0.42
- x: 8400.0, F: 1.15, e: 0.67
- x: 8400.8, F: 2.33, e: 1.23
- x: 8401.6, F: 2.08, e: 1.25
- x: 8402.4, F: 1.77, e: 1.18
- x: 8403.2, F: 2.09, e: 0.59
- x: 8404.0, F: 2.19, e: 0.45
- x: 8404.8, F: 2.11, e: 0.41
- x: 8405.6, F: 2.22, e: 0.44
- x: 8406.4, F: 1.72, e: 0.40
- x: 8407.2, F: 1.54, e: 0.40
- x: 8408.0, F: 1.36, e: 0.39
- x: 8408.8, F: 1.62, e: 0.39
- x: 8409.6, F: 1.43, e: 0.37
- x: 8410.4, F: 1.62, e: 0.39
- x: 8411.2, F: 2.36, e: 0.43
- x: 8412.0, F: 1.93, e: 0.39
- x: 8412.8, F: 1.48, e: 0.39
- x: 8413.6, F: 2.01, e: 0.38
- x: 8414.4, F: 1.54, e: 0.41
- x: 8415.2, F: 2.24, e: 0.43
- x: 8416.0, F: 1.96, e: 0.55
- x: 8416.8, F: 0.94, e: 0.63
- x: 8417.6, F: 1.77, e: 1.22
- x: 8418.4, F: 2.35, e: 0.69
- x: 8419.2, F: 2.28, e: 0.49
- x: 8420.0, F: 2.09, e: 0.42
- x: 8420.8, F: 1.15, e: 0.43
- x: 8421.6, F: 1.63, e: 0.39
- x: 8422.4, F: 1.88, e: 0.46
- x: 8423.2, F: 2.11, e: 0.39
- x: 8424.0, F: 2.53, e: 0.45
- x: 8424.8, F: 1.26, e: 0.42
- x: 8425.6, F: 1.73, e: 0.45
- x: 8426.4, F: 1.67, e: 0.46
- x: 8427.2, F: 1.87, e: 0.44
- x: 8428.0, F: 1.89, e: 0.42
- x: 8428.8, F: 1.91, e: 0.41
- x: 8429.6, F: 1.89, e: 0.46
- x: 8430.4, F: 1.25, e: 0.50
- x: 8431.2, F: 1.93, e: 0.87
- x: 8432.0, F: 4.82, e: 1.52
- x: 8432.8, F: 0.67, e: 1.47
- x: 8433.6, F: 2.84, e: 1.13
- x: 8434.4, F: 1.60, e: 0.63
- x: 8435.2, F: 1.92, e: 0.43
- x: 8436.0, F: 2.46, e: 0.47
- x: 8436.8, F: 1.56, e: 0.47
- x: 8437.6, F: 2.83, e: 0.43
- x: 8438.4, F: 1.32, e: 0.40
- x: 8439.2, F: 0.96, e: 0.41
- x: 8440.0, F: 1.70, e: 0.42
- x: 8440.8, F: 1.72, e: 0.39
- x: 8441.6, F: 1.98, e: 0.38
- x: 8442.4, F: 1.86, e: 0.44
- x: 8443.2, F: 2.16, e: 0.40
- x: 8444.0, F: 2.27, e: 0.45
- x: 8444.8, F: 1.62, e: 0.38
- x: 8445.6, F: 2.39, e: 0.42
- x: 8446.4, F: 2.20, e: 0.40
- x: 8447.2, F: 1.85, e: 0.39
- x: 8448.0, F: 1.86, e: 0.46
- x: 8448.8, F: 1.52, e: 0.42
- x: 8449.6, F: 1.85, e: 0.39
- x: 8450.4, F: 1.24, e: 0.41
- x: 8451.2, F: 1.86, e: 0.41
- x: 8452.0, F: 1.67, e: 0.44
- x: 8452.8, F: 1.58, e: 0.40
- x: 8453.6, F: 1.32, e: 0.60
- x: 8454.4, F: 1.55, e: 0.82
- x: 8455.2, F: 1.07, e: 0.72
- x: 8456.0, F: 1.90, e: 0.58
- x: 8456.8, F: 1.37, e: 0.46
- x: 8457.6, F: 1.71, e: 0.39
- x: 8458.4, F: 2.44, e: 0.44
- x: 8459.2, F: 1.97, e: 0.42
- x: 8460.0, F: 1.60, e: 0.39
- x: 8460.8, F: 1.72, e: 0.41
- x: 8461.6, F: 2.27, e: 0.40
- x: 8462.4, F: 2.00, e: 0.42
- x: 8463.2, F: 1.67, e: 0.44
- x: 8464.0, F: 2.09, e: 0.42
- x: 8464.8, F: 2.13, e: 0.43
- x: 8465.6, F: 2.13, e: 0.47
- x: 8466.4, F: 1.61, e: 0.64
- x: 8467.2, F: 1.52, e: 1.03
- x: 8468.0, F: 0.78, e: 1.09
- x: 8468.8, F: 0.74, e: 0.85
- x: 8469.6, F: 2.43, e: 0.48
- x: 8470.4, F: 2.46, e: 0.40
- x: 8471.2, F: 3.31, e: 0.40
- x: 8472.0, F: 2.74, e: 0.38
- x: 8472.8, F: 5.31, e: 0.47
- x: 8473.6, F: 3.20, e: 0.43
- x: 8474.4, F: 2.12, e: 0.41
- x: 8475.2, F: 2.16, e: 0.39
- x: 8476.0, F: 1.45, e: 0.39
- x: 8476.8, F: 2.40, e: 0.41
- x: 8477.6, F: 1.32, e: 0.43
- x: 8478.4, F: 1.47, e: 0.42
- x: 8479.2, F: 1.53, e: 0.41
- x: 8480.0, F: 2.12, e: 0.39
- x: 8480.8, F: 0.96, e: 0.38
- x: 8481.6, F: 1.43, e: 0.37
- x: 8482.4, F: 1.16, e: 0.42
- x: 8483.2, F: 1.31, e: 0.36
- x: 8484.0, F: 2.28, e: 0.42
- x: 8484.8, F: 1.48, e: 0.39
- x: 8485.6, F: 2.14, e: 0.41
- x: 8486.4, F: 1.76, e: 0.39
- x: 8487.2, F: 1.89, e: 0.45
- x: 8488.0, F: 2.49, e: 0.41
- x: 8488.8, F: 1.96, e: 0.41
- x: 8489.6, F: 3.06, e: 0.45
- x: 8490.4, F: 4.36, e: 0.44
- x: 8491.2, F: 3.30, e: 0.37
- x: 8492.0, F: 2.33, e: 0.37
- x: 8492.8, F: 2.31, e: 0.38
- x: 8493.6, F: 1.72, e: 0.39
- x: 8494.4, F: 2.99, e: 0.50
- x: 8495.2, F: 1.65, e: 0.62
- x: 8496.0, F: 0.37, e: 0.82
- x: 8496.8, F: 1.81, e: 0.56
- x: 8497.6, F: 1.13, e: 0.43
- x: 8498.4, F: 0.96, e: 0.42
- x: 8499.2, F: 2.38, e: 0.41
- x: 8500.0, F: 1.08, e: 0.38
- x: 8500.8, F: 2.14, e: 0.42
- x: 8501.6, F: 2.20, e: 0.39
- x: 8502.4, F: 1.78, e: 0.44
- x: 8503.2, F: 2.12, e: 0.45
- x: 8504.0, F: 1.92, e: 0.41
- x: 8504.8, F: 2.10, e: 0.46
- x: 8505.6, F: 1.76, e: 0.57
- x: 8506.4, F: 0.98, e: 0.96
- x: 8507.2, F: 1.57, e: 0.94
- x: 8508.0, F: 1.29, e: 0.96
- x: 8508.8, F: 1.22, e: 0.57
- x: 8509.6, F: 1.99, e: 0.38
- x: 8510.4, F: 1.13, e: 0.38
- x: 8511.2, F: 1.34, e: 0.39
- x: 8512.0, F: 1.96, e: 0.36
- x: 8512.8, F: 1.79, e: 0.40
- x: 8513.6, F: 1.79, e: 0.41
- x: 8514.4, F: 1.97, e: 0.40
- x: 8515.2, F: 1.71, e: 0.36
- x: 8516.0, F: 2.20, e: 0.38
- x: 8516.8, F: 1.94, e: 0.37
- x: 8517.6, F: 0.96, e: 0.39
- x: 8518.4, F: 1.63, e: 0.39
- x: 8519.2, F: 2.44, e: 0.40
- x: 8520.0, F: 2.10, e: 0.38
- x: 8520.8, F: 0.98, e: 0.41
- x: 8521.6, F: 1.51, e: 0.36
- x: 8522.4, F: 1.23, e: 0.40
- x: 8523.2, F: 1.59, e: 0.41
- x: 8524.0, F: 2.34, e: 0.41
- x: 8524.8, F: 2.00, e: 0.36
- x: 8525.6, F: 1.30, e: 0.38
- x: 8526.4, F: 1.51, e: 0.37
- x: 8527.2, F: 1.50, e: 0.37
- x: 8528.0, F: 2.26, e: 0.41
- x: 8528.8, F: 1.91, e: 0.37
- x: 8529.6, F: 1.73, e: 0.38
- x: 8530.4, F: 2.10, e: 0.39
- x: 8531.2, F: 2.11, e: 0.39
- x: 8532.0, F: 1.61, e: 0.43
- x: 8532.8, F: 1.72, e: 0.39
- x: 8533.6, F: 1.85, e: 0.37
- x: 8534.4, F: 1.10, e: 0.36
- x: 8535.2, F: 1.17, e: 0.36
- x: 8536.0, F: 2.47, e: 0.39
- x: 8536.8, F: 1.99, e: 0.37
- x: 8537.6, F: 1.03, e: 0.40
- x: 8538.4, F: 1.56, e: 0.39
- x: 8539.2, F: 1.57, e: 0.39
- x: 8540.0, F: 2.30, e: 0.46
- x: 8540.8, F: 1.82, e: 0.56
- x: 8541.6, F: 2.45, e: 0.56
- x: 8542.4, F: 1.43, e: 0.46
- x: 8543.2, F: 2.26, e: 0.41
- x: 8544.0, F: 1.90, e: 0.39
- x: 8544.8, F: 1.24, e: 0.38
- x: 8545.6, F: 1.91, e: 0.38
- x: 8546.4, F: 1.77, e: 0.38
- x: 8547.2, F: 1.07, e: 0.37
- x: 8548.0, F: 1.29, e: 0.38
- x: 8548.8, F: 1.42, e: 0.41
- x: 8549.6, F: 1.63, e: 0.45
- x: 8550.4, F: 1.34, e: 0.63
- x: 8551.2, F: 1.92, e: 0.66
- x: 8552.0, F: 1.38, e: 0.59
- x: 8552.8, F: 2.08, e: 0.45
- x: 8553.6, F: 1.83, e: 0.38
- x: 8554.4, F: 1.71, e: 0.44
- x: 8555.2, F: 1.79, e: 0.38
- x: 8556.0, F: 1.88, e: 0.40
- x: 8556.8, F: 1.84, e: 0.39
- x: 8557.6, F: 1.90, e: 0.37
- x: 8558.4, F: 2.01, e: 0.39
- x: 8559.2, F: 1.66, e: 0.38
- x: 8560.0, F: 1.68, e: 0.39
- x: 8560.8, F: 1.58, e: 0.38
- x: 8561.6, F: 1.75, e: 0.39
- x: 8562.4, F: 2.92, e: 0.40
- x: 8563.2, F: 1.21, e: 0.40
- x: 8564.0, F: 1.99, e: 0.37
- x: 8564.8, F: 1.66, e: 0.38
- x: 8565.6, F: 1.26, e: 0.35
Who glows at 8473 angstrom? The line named [S II]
